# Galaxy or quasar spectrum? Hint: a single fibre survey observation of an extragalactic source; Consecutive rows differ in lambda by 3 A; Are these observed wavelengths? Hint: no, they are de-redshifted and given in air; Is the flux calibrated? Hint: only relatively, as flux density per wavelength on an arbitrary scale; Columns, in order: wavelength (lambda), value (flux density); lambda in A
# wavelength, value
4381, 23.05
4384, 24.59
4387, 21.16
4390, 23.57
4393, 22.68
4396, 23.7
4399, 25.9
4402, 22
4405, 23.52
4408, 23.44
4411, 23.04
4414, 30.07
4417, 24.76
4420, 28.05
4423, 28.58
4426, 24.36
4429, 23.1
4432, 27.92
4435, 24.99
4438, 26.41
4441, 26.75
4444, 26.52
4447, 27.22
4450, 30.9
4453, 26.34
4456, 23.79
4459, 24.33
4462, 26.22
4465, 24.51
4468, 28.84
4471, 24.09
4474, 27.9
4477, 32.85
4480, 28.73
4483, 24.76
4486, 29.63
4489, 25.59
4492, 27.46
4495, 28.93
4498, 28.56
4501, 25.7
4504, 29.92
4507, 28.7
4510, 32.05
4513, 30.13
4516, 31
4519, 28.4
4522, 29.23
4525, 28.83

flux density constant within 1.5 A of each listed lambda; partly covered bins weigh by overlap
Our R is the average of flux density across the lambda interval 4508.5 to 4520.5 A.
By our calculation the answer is 30.4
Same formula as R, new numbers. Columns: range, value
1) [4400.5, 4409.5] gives 23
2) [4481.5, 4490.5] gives 26.7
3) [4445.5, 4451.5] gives 29.1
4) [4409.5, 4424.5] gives 26.9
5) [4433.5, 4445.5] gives 26.2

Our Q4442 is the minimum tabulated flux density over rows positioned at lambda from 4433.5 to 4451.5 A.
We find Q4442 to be 24.99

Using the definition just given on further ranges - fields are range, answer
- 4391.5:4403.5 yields 22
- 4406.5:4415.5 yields 23.04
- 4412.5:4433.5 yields 23.1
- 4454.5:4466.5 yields 23.79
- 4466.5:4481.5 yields 24.09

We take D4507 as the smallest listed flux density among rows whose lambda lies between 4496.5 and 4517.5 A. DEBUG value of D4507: 25.7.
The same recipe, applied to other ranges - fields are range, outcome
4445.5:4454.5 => 26.34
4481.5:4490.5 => 24.76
